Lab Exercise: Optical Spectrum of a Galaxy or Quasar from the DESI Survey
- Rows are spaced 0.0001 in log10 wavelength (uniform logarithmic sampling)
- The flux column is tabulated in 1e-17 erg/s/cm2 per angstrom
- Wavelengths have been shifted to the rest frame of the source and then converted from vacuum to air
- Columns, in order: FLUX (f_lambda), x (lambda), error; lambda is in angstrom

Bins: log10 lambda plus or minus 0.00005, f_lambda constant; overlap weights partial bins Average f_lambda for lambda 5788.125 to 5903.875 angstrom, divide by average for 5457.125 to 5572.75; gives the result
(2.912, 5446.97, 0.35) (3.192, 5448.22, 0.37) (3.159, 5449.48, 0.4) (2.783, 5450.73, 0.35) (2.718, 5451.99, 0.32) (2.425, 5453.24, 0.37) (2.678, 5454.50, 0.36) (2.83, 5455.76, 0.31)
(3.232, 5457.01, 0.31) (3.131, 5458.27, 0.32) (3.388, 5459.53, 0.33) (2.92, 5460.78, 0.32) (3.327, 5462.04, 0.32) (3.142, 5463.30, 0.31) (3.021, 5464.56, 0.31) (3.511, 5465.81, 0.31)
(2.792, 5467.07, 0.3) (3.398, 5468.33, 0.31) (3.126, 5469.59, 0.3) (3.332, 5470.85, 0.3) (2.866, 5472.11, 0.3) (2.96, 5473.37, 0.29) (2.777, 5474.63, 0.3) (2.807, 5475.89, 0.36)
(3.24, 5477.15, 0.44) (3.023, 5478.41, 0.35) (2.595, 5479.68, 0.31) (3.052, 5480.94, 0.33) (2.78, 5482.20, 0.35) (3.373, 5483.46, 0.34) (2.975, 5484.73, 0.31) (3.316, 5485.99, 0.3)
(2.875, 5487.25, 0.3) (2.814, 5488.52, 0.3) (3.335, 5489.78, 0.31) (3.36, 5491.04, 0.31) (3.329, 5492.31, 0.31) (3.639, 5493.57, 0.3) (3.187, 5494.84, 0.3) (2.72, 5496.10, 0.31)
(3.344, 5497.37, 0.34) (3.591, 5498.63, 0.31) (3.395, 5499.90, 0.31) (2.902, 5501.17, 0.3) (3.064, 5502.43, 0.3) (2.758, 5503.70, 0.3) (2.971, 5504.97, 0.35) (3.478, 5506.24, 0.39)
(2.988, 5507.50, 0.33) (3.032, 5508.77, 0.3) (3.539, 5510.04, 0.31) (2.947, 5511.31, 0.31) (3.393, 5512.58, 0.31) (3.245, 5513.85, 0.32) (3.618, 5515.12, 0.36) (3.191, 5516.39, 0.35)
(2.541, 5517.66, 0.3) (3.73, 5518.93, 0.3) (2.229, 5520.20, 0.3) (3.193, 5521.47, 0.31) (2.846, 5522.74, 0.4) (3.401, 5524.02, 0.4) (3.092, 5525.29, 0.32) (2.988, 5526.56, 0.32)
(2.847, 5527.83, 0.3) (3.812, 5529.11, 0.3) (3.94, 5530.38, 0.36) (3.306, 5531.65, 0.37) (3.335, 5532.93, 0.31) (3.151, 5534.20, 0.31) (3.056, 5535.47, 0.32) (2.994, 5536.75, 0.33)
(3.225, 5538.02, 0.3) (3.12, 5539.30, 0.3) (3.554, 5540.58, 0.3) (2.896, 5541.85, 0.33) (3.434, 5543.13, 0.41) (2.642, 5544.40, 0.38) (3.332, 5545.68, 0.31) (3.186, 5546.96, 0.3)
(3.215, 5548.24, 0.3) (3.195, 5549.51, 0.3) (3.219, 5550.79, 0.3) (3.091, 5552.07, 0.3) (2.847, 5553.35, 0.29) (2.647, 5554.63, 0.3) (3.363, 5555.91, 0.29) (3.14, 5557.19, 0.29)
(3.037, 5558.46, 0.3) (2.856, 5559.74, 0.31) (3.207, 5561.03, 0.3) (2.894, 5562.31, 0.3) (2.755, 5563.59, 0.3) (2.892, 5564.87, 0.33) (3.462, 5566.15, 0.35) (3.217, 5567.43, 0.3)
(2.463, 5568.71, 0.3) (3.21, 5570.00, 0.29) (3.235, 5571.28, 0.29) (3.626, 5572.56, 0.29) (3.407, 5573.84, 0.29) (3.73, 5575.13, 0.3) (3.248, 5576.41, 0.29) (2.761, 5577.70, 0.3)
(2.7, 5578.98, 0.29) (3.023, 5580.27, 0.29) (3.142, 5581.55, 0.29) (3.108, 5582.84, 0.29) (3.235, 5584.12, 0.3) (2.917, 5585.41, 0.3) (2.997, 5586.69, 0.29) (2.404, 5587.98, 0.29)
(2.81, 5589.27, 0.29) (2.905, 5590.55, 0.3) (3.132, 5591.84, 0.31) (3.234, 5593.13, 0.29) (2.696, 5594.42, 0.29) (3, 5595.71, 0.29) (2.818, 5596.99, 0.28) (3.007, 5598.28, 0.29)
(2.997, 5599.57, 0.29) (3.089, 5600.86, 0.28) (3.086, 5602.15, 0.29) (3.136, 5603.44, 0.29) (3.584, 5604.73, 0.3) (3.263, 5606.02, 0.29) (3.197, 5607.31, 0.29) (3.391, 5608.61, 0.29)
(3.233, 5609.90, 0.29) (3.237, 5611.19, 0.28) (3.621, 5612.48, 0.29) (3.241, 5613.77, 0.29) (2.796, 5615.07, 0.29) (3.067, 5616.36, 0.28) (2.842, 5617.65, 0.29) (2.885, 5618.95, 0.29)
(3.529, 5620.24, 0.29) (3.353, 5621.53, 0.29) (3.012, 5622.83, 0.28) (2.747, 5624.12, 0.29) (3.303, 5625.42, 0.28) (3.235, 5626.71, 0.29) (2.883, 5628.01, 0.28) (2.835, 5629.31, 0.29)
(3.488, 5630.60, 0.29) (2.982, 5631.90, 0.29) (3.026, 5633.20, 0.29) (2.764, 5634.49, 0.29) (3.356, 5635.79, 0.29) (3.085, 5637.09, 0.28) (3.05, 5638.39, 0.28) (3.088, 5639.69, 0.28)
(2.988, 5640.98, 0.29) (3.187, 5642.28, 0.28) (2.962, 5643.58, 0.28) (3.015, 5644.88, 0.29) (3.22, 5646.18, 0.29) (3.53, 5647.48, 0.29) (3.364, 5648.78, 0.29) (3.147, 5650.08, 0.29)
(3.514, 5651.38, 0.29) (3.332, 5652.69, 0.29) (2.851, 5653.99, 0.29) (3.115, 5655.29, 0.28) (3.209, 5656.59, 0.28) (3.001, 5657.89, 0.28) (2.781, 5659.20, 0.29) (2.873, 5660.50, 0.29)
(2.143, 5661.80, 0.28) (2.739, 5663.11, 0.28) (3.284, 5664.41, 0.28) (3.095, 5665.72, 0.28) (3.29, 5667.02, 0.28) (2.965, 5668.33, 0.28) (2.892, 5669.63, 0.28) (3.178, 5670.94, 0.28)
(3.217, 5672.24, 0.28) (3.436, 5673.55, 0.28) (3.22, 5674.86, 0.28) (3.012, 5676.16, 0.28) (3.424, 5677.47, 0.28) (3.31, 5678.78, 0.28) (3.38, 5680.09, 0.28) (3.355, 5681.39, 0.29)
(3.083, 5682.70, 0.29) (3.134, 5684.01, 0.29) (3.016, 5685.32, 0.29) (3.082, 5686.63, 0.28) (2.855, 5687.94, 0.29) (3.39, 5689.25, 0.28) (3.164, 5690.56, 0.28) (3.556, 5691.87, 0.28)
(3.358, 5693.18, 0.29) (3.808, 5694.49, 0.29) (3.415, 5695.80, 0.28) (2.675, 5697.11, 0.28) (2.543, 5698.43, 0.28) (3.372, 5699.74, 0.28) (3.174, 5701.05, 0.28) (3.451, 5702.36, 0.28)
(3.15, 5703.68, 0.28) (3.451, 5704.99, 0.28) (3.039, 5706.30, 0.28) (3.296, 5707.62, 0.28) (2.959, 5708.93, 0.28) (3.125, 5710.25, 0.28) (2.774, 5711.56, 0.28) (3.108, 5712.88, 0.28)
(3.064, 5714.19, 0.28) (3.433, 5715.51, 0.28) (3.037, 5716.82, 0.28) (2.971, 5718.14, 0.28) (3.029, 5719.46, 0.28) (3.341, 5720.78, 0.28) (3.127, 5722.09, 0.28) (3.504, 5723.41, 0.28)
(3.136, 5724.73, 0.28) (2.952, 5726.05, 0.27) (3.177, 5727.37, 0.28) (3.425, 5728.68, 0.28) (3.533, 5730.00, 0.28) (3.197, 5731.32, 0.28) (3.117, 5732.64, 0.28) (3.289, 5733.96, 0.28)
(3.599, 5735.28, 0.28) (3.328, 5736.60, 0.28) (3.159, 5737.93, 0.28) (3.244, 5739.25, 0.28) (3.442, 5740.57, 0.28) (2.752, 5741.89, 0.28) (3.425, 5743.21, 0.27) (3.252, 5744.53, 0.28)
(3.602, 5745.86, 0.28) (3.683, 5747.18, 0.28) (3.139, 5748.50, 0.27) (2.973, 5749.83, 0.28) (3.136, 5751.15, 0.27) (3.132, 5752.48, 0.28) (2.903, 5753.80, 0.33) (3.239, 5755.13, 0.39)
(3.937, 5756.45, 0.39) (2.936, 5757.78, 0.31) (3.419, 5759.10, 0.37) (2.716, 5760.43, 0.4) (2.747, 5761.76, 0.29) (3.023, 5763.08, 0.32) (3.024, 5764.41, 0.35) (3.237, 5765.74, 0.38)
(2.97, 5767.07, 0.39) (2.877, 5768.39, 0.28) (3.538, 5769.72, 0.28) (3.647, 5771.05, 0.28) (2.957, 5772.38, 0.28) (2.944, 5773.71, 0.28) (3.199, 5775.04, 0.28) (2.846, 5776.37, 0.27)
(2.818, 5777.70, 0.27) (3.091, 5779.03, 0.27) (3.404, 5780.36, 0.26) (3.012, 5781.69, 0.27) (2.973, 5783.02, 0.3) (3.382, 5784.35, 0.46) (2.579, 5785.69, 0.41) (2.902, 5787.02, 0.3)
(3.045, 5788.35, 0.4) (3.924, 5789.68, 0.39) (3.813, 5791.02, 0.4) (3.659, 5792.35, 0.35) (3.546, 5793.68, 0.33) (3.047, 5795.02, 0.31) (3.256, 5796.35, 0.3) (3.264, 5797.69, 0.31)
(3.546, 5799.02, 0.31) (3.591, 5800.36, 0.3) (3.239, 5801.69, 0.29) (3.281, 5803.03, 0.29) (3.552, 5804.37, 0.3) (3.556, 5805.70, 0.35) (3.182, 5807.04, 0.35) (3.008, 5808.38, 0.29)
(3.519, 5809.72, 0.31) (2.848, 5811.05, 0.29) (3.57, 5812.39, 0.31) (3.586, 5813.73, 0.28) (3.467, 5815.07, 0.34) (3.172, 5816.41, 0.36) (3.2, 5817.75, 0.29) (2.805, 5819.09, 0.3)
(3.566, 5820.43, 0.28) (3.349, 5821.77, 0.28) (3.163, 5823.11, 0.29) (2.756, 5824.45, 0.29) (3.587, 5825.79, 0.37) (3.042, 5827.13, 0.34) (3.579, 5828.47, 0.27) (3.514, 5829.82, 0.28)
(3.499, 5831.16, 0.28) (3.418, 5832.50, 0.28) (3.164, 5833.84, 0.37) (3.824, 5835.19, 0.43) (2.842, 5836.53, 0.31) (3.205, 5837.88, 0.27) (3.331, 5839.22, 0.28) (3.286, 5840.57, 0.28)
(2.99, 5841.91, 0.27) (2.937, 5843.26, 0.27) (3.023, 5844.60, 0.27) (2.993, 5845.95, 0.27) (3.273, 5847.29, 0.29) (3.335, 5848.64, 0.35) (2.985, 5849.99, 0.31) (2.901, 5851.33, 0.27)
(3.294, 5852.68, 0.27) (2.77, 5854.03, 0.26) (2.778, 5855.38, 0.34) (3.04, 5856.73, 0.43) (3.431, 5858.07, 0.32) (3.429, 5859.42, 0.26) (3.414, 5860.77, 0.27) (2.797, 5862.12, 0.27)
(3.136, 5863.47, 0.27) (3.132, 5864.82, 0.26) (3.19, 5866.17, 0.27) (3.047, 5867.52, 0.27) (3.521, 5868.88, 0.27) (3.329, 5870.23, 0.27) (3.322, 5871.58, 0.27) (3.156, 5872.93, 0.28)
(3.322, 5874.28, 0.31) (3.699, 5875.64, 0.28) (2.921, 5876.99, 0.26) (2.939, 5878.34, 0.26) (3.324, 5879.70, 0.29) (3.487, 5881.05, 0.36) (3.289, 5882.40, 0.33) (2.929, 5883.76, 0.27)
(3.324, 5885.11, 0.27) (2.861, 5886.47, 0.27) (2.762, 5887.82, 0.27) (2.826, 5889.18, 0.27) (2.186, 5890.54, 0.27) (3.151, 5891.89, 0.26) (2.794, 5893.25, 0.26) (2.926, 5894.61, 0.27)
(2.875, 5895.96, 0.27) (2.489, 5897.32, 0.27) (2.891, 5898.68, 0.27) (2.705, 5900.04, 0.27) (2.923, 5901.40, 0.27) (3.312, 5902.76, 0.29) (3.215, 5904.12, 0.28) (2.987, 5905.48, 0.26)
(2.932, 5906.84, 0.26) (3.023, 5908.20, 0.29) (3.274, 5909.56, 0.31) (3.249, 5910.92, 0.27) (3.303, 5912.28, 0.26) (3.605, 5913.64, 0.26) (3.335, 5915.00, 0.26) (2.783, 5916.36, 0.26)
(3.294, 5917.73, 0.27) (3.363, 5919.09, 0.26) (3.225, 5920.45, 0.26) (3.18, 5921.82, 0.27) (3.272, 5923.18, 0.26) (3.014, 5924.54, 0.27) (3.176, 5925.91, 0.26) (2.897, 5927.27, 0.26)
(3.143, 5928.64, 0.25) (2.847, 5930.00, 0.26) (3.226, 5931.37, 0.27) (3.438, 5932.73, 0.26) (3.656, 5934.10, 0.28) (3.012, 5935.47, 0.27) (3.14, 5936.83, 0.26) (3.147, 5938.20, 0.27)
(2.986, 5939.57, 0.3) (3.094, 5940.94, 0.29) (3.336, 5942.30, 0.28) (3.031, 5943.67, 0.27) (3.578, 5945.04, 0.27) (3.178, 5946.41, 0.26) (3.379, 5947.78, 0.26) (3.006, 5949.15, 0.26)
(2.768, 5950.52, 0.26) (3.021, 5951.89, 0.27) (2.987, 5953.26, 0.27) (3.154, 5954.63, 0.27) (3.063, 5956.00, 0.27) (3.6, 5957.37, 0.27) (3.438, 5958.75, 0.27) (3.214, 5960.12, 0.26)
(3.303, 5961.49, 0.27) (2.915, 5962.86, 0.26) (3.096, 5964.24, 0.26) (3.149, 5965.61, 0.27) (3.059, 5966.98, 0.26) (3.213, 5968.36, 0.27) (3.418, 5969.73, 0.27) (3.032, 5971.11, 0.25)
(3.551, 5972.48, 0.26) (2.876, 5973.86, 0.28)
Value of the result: 1.02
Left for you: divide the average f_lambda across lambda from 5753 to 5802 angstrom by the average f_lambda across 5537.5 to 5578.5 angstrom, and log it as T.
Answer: 1.0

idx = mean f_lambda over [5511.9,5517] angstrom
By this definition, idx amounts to 3.36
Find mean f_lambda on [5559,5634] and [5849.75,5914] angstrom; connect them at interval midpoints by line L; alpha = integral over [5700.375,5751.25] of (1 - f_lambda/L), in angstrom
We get -2.2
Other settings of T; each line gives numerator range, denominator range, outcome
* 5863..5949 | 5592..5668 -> 1.01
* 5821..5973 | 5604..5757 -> 0.99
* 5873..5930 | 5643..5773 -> 0.97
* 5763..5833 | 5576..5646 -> 1.06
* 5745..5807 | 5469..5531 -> 1.03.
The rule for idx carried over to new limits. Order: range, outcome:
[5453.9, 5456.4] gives 2.76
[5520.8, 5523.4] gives 3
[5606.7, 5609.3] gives 3.29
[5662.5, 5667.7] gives 3.1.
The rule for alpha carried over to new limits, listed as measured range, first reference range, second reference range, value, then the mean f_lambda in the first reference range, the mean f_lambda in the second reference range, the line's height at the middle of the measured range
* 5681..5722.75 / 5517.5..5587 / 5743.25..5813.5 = 0.4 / 3.13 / 3.23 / 3.19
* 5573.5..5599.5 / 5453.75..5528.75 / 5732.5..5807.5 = 1.2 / 3.11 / 3.23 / 3.15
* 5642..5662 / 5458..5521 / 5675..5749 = 0.6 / 3.12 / 3.22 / 3.2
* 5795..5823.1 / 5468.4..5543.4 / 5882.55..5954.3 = -2.0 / 3.15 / 3.08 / 3.1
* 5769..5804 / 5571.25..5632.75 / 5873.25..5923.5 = -1.8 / 3.11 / 3.08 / 3.09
